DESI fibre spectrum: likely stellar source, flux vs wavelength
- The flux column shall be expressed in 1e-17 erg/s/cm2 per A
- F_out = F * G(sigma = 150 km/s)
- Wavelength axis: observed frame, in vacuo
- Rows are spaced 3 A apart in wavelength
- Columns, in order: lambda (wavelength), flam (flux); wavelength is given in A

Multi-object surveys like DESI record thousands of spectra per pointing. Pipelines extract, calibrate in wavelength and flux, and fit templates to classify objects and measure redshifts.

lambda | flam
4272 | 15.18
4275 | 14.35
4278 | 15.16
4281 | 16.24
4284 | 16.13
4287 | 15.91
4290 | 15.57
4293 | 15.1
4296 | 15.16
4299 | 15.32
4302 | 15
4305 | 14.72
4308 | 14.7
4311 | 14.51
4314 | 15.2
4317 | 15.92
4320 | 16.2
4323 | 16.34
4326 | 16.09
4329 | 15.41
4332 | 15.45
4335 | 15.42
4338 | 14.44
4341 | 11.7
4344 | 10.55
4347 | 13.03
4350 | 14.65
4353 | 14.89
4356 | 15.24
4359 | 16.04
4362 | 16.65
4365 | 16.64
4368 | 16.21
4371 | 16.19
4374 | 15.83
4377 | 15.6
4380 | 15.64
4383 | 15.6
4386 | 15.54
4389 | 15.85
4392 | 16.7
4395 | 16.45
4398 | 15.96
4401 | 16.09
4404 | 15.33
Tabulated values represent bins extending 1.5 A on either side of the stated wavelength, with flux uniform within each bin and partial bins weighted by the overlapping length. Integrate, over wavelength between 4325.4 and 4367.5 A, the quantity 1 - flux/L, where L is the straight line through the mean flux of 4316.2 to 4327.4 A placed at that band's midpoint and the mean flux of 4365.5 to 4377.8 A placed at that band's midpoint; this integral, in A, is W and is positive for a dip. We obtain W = 3.6 A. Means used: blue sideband 16.2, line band 14.7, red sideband 16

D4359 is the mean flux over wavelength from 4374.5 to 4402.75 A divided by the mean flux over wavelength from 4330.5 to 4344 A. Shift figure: 1.15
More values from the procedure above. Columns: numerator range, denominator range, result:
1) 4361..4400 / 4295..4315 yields 1.08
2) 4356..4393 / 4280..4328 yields 1.03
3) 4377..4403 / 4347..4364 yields 1.04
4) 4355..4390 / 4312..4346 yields 1.08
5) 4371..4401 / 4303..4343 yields 1.06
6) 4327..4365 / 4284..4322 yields 0.95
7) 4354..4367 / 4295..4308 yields 1.07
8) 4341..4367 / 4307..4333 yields 0.94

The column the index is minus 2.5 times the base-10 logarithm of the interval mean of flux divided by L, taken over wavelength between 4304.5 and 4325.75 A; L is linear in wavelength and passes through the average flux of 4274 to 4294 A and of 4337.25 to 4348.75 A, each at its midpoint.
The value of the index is -0.12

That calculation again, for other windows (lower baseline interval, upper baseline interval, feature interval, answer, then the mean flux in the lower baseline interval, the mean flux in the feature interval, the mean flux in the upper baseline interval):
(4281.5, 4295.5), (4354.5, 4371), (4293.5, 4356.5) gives 0.08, 15.7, 14.8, 16.2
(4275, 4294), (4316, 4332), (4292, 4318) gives 0.05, 15.6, 15.1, 15.9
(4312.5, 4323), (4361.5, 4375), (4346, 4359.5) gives 0.10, 15.9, 14.7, 16.3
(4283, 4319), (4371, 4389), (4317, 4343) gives 0.02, 15.3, 15.1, 15.7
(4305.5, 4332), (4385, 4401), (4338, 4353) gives 0.21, 15.5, 12.9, 16.1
